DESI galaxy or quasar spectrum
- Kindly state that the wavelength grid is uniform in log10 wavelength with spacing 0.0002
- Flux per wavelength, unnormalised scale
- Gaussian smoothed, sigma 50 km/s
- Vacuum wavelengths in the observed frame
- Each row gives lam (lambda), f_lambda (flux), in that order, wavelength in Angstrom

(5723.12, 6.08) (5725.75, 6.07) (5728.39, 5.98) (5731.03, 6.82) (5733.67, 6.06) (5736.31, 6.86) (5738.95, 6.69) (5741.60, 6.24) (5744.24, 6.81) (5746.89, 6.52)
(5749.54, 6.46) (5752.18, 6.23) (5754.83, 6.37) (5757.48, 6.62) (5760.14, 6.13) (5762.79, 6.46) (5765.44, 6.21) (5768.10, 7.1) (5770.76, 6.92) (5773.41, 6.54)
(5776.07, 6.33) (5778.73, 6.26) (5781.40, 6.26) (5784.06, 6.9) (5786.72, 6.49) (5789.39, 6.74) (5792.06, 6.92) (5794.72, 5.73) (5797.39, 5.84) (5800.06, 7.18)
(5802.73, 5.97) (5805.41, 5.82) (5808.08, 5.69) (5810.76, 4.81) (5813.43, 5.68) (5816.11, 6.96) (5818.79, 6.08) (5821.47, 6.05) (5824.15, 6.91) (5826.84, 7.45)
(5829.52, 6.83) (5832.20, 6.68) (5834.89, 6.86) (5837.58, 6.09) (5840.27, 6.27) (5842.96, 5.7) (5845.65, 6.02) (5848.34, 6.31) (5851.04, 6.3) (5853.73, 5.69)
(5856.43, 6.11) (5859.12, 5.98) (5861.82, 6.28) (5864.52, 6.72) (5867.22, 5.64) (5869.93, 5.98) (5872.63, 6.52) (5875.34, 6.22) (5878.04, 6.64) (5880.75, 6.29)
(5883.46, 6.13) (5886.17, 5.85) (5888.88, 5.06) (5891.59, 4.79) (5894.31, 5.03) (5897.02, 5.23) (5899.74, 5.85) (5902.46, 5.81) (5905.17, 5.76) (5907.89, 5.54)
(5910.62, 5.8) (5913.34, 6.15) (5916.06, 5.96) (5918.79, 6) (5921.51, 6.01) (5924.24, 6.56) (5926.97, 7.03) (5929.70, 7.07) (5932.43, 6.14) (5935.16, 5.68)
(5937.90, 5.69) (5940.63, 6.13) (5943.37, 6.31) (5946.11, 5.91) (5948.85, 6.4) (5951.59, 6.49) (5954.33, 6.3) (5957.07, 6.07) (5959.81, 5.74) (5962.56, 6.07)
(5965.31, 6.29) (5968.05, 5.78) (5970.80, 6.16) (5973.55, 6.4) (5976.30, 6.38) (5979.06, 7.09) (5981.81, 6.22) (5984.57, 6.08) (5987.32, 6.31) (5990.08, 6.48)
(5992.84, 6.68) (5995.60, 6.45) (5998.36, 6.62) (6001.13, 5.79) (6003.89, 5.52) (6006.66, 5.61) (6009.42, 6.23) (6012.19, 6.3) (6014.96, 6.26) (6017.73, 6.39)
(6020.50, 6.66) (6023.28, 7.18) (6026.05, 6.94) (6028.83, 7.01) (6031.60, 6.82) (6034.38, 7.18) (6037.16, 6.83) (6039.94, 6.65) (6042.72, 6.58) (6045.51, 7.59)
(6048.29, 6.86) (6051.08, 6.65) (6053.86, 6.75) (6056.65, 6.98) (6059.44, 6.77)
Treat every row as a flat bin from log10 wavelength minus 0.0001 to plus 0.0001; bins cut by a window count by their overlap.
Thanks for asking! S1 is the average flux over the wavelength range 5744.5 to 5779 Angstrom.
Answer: 6.49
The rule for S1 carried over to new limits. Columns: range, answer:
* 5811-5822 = 6.07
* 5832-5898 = 6.01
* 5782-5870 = 6.27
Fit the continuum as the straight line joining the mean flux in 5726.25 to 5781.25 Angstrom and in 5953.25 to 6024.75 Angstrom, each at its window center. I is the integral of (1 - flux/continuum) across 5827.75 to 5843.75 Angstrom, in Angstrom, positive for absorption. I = -0.1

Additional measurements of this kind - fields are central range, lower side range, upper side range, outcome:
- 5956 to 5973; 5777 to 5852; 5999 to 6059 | 1.27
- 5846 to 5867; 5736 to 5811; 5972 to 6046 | 0.91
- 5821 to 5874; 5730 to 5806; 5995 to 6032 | 1.02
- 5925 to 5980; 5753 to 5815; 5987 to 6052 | 2.04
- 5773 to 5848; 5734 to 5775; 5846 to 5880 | 0.44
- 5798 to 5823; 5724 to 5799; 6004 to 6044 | 1.72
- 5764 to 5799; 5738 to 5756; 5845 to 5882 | -0.52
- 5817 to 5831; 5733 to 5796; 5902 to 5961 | -0.68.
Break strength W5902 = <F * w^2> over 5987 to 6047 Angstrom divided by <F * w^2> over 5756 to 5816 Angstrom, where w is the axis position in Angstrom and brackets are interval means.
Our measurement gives 1.12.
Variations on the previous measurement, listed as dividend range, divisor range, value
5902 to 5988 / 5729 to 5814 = 1.03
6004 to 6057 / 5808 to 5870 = 1.14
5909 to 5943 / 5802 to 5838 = 1.02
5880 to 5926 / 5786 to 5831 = 0.94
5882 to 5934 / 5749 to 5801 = 0.95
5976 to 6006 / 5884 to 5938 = 1.11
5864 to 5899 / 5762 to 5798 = 0.93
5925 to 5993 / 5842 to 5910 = 1.09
